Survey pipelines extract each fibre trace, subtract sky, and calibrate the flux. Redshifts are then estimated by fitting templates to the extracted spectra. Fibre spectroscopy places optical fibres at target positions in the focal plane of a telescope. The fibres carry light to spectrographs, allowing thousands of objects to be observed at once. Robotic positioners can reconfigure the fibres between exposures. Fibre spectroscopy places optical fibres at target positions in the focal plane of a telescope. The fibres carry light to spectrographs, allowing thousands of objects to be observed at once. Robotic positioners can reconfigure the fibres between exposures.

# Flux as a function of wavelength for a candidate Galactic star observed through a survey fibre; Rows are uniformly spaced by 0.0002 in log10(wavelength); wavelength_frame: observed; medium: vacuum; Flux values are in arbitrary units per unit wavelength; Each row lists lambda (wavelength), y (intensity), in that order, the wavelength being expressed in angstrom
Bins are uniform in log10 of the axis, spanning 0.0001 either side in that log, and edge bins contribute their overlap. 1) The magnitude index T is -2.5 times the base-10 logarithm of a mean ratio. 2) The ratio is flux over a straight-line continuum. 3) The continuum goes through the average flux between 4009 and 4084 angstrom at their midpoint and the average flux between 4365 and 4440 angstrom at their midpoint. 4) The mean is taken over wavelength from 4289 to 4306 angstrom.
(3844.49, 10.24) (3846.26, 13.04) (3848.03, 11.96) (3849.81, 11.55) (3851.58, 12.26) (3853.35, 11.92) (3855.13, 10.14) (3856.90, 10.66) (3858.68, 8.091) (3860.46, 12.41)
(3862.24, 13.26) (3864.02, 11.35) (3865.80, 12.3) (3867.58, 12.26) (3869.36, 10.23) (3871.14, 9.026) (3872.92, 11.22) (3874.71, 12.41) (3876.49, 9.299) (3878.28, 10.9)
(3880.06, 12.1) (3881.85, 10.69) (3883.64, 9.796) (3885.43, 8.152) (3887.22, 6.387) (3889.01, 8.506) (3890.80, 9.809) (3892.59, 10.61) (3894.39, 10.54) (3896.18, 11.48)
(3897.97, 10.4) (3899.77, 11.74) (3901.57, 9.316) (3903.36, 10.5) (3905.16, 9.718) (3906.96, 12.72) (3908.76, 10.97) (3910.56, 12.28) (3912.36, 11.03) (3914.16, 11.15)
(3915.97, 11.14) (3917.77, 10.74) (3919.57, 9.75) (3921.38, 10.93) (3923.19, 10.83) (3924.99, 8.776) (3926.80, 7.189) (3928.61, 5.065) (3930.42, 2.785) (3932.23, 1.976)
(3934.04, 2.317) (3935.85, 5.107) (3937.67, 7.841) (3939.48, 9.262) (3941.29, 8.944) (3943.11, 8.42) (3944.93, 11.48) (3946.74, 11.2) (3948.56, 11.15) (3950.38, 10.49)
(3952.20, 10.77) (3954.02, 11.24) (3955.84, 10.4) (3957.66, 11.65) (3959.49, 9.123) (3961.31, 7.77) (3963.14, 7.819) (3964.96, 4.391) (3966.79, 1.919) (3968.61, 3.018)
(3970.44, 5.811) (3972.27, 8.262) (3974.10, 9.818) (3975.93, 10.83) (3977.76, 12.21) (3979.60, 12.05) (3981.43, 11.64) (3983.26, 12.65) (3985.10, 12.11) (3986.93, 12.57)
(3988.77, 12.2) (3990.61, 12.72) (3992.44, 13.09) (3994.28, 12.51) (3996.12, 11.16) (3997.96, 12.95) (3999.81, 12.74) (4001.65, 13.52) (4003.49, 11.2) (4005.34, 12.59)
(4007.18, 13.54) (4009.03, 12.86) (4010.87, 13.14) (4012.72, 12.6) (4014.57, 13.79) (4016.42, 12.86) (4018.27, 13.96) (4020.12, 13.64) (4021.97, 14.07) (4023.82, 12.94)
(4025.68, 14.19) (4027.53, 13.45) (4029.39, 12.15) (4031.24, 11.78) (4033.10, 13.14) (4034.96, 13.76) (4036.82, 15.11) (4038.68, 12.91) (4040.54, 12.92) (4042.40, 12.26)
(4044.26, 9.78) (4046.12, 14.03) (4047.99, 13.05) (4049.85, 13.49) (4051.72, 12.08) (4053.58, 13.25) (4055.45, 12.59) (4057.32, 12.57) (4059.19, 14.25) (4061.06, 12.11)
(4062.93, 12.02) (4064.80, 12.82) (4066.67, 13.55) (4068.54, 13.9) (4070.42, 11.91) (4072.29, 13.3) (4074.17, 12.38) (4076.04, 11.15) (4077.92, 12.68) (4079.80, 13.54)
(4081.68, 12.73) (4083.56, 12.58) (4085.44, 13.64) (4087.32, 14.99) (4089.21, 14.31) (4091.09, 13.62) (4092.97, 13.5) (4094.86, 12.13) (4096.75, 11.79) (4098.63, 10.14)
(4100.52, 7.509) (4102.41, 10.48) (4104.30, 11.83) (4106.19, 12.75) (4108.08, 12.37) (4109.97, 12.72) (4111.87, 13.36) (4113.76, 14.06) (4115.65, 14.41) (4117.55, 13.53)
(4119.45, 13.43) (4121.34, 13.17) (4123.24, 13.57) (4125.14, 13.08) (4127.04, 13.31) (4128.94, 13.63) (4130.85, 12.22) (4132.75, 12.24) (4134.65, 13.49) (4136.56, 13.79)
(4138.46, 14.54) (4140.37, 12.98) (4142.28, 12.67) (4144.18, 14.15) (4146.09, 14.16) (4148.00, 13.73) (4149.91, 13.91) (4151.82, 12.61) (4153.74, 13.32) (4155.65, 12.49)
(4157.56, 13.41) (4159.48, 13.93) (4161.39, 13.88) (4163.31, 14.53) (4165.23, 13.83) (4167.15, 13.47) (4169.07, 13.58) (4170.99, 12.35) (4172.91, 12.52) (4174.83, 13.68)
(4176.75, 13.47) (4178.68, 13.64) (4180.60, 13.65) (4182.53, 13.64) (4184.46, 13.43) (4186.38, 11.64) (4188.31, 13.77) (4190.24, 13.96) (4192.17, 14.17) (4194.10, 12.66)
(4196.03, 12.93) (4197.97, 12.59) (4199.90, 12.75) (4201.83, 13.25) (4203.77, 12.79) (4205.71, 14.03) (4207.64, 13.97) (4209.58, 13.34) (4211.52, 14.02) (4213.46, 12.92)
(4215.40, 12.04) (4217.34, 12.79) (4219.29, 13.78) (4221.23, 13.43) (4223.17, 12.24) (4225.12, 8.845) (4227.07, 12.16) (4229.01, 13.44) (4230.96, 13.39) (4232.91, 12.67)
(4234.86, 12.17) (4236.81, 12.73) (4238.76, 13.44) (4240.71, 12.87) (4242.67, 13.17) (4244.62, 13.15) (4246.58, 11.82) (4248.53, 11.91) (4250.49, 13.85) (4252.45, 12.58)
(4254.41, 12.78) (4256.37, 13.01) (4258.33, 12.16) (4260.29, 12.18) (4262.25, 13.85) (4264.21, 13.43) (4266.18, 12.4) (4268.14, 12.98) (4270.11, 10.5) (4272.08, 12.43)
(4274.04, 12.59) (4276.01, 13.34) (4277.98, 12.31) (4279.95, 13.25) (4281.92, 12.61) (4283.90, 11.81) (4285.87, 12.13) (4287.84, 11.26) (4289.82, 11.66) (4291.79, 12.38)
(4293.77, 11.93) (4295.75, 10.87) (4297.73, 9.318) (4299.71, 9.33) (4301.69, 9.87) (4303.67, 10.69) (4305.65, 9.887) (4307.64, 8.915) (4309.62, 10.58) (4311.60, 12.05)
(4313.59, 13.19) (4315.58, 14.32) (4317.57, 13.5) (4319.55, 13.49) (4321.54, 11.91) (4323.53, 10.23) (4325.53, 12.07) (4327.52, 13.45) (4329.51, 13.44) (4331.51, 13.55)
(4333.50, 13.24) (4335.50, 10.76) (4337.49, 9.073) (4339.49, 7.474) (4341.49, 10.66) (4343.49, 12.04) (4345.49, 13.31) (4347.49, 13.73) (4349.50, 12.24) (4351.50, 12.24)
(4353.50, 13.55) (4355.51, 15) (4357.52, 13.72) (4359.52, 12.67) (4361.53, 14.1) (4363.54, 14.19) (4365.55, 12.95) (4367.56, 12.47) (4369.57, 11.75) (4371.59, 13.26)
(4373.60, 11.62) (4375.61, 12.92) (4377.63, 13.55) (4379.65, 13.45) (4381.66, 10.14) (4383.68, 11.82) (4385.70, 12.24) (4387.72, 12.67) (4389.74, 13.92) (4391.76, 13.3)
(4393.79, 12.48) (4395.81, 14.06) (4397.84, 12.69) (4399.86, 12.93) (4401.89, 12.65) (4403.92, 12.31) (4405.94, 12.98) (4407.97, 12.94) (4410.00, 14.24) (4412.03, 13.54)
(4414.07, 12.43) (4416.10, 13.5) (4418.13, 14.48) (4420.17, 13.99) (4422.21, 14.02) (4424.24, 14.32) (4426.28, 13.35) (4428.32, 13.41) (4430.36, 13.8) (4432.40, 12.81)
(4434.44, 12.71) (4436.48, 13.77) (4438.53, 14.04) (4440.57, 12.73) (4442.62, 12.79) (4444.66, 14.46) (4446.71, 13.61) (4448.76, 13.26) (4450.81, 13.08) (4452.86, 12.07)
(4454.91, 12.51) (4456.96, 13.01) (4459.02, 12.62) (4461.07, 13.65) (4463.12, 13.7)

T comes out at 0.22 mag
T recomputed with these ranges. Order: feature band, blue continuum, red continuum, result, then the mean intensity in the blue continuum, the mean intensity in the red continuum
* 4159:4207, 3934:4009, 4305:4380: -0.17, 10.1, 12.4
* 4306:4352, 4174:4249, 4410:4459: 0.11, 13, 13.4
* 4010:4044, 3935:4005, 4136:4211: -0.20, 10.1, 13.4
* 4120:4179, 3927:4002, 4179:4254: -0.12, 9.3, 13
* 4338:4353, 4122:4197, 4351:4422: 0.13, 13.4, 13.1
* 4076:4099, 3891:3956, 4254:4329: -0.22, 9.44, 12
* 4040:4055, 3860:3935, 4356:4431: -0.16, 9.83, 13.1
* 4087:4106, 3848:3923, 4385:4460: -0.02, 10.7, 13.2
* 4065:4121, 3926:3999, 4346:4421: -0.22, 9.12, 13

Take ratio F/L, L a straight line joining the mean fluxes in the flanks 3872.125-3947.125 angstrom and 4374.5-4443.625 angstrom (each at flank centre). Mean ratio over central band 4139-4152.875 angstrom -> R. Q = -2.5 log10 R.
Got -0.20 mag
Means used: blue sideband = 9.4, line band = 13.5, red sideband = 13.1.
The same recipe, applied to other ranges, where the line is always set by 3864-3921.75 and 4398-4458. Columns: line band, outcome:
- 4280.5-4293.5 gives 0.05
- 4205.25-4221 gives -0.10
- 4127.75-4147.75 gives -0.14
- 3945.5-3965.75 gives 0.13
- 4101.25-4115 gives -0.07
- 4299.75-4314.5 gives 0.19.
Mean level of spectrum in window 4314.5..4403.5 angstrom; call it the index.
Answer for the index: 12.6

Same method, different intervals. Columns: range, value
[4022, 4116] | 12.8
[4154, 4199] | 13.4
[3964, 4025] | 11.4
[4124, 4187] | 13.4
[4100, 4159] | 13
